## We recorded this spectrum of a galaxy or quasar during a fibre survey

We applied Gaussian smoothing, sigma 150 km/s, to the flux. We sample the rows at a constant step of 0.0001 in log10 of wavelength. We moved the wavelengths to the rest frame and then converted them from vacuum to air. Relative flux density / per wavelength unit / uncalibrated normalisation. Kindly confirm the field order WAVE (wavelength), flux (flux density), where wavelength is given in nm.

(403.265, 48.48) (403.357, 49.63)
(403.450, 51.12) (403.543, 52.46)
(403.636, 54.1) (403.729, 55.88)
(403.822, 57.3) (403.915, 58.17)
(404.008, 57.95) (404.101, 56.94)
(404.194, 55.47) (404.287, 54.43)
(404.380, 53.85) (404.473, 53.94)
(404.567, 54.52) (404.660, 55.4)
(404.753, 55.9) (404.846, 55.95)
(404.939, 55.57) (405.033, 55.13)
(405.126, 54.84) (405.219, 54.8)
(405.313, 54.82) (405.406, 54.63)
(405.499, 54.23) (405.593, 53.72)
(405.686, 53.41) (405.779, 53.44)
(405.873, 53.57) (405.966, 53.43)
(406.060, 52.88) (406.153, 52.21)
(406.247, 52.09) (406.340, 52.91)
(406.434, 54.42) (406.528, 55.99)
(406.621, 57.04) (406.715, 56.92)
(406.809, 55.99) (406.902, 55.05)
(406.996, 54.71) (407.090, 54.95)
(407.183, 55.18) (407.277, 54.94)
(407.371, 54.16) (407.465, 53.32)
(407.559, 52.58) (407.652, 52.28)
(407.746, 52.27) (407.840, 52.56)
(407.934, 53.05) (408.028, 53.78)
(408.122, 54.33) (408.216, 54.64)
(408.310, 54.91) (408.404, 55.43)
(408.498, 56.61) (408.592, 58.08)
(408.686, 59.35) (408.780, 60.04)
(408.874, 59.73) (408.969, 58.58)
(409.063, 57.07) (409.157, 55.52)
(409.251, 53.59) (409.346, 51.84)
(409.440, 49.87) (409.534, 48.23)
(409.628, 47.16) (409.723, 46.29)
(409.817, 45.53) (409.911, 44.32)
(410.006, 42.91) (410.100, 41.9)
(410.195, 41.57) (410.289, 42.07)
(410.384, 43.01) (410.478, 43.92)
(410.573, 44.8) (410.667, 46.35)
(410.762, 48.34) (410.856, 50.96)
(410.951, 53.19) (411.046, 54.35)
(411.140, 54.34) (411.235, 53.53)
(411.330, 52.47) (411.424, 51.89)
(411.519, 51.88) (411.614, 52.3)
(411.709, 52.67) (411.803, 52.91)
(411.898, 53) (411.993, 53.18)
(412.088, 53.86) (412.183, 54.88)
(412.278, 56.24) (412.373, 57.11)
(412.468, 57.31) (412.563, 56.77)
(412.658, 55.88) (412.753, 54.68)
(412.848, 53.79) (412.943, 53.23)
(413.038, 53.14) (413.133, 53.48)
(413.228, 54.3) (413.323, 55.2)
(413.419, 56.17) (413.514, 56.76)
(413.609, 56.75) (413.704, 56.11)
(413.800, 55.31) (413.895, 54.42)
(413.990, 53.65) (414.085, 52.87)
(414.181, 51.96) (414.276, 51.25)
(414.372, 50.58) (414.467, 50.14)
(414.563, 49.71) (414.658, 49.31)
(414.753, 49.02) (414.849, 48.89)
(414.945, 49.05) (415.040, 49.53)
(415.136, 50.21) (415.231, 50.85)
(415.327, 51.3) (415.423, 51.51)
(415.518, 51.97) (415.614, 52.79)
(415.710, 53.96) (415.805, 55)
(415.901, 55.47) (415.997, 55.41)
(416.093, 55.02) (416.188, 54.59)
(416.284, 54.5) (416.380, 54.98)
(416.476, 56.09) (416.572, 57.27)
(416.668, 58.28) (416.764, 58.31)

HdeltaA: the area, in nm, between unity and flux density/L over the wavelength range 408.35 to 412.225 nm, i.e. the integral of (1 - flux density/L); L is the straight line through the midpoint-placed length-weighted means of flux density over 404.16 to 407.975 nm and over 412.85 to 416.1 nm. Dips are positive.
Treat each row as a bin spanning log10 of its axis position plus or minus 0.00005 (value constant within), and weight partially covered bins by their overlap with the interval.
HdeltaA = 0.17 nm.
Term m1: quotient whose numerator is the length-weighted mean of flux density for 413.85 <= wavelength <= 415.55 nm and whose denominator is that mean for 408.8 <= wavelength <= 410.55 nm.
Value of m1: 1.05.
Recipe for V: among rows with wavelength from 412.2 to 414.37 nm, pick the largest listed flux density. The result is 57.31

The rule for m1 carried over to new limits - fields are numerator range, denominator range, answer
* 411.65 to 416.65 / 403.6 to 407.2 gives 0.98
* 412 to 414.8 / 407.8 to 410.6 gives 1.06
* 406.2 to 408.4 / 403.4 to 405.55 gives 0.99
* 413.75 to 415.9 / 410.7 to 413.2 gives 0.96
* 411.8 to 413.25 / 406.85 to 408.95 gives 0.99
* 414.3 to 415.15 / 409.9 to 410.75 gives 1.14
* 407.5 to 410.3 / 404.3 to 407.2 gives 0.95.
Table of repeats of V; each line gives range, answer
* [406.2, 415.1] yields 60.04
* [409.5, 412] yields 54.35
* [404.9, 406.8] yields 57.04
